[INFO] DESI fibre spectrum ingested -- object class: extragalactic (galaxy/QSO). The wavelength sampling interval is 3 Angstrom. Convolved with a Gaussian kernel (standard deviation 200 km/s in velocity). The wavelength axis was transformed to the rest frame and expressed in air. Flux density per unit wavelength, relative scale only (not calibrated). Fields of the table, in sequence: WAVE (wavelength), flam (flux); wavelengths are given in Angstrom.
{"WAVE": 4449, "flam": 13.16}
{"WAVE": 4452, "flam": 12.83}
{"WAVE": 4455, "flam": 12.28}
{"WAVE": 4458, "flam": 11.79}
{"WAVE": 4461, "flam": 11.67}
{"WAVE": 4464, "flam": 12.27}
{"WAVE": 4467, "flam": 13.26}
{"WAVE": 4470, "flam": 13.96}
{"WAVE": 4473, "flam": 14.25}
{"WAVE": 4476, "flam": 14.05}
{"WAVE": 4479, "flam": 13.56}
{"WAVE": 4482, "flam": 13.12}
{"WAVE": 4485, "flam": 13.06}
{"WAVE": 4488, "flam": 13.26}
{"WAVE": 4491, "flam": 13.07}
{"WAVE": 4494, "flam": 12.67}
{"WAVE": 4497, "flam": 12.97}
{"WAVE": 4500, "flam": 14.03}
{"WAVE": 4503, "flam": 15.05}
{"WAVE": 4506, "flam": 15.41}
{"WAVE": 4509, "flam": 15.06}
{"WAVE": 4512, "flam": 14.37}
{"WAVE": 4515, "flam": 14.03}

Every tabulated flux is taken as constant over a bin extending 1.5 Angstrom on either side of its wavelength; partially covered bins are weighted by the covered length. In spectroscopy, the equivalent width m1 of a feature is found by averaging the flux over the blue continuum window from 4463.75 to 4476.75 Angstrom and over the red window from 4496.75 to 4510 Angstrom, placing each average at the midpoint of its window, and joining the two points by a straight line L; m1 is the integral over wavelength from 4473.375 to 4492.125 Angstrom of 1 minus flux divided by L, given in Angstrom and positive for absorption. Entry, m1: 0.80 Angstrom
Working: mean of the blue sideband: 13.7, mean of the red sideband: 14.6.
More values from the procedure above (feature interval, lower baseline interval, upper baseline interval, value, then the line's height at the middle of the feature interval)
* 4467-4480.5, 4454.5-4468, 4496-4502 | -1.3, 12.7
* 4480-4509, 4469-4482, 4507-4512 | 1.5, 14.4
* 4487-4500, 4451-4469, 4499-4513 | 1.0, 14.2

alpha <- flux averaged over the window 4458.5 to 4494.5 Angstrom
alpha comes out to 13.2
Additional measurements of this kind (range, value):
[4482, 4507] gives 13.6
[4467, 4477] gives 14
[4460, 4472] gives 12.9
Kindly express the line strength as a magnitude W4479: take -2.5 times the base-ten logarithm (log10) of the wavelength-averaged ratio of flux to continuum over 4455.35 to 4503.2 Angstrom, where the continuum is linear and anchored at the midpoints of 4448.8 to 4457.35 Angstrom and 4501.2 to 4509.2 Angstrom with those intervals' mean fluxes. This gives 0.06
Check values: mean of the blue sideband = 12.6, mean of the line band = 13.2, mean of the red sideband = 15.1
